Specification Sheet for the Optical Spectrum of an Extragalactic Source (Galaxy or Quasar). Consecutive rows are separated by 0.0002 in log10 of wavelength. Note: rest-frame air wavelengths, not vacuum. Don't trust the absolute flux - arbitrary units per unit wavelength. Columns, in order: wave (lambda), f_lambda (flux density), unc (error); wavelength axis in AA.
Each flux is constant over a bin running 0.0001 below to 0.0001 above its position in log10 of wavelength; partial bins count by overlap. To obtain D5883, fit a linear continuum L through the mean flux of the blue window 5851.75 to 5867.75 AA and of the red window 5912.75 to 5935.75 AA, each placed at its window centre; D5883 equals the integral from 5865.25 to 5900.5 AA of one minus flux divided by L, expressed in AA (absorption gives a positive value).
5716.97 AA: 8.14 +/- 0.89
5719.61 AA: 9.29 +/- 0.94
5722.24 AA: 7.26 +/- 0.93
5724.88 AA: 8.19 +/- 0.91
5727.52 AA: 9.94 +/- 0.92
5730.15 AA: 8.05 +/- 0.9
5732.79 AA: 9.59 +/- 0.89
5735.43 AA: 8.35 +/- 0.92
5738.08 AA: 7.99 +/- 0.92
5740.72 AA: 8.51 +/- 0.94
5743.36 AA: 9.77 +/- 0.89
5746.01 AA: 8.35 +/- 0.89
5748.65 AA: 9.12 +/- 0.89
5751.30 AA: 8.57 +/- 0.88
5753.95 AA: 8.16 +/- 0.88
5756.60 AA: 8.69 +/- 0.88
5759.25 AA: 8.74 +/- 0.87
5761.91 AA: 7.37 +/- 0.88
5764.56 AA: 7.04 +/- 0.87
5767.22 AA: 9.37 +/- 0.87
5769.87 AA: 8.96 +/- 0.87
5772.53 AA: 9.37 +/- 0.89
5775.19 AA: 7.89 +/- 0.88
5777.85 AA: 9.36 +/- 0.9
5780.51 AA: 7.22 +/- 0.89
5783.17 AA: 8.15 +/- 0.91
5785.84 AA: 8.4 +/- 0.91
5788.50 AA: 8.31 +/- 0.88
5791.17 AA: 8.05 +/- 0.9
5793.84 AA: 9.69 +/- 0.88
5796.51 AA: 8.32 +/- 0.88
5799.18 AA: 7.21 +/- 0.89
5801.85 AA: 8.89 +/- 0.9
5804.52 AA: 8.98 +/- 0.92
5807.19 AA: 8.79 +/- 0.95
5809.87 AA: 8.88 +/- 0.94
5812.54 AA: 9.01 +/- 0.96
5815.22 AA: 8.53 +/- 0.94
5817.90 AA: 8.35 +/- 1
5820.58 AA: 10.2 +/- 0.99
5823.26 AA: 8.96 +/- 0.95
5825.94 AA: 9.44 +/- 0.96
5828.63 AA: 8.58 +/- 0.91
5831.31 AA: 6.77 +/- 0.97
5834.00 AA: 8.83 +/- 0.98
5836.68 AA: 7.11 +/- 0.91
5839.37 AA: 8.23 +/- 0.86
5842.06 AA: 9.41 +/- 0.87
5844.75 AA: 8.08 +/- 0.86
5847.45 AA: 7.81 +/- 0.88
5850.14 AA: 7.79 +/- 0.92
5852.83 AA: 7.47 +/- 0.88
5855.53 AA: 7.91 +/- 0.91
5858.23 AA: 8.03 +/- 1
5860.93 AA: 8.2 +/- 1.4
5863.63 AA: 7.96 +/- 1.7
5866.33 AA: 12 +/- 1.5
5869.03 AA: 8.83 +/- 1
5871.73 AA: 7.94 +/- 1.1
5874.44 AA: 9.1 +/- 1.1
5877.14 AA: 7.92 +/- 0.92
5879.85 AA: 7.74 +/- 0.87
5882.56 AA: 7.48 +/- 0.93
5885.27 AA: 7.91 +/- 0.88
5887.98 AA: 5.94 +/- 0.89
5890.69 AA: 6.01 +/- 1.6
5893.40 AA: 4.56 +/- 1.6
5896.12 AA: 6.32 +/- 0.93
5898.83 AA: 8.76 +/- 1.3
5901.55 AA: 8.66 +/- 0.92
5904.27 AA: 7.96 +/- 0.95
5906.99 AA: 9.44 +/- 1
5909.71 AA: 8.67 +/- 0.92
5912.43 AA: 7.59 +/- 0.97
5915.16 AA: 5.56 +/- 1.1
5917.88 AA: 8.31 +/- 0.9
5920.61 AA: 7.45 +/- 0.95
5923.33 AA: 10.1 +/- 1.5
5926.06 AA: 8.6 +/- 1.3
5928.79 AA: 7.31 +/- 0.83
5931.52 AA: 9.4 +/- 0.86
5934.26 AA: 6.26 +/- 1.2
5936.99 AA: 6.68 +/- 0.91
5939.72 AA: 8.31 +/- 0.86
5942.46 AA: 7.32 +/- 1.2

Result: 2.75 AA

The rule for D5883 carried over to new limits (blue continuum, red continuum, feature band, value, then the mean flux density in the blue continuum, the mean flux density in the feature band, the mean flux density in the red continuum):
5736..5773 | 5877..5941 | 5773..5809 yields -0.5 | 8.55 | 8.43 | 7.62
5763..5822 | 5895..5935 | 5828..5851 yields 0.9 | 8.59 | 8.06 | 8.06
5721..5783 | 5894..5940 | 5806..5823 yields -1.4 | 8.51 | 8.96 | 7.9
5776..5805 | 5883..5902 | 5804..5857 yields -4.5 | 8.39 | 8.45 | 6.83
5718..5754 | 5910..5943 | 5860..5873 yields -1.5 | 8.67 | 9.02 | 7.78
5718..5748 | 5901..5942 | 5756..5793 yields 0.7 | 8.67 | 8.36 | 7.99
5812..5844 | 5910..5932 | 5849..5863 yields 0.9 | 8.6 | 7.88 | 8.02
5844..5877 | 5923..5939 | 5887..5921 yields 3.2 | 8.41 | 7.34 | 7.94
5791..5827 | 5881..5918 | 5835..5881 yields -1.8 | 8.83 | 8.33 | 7.34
